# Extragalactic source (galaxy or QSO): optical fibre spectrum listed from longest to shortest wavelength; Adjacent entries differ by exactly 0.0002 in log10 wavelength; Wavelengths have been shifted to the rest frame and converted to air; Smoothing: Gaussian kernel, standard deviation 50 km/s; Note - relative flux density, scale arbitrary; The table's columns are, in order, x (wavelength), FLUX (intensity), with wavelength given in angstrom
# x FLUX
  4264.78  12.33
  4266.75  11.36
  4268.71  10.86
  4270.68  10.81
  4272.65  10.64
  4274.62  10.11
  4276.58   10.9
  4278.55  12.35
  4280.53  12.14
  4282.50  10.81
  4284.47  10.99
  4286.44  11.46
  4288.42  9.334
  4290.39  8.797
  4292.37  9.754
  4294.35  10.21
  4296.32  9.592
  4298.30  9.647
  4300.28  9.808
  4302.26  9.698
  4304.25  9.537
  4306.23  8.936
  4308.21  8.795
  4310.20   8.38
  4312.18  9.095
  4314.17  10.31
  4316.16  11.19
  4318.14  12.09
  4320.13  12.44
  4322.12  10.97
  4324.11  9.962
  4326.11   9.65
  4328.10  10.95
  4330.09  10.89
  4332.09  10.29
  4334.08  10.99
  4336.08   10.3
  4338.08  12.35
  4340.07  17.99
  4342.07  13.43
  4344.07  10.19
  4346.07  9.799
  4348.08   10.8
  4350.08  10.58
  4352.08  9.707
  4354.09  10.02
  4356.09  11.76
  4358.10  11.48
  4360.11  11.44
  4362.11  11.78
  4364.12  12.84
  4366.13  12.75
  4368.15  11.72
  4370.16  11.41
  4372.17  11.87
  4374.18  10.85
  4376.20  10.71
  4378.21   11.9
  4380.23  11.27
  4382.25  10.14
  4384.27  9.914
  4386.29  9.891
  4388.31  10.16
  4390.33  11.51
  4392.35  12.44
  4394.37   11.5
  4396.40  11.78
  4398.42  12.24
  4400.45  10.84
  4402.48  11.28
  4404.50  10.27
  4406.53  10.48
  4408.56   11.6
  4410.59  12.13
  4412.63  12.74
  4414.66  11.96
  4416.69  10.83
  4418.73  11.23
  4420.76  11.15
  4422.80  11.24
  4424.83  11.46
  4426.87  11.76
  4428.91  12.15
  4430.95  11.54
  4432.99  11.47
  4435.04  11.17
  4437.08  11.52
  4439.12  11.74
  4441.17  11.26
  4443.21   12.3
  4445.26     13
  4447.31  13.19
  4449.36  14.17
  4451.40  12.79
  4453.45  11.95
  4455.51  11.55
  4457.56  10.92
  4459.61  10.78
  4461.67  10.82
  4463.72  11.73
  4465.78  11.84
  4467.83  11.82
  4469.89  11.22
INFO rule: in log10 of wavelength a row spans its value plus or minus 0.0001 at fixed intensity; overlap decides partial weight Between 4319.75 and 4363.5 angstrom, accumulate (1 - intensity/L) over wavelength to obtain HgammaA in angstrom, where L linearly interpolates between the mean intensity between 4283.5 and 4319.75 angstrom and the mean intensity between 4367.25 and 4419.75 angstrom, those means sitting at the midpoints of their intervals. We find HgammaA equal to -3.2 angstrom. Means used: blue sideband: 9.91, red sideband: 11.3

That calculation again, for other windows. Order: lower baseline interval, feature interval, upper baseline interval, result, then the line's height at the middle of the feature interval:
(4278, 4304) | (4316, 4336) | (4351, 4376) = -0.11 angstrom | 10.8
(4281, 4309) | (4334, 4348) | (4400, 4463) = -2.23 angstrom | 10.5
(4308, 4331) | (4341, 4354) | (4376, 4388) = -0.27 angstrom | 10.5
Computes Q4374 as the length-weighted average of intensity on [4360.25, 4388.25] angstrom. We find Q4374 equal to 11.3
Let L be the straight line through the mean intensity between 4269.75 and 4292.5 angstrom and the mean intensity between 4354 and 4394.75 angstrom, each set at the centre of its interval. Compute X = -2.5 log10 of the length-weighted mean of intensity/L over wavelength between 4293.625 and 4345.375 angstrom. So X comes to 0.03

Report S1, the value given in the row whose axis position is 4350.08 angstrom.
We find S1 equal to 10.58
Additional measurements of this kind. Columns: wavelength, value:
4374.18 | 10.85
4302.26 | 9.698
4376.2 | 10.71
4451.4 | 12.79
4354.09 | 10.02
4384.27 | 9.914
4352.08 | 9.707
